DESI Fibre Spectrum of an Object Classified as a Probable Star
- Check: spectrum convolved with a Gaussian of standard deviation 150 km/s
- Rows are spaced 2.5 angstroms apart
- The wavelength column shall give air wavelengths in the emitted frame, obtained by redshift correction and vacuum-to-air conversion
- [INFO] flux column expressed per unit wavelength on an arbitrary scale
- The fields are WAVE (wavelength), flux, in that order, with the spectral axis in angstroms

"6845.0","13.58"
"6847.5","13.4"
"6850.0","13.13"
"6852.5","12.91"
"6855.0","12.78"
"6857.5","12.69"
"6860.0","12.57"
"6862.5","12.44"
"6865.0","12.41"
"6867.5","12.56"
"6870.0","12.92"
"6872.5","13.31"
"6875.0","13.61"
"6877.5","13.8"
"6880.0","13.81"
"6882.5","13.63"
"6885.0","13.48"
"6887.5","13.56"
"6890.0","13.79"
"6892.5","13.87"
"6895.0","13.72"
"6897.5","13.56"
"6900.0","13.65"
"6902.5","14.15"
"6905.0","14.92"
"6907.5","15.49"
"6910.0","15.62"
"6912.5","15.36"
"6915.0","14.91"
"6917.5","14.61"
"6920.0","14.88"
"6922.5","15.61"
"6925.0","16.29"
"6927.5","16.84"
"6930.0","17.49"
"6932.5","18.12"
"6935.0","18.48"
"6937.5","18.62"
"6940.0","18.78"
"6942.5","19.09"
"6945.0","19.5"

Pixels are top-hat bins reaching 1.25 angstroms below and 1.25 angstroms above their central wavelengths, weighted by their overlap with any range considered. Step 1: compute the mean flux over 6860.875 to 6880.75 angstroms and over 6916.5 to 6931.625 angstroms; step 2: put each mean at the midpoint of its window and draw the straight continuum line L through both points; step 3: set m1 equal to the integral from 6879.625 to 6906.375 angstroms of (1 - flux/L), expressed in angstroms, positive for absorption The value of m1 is 0.87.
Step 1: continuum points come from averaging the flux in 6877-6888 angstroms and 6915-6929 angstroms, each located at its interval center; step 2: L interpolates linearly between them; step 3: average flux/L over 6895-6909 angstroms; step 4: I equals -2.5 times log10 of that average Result 0.02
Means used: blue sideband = 13.7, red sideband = 15.6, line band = 14.3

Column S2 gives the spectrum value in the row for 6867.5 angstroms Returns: 12.56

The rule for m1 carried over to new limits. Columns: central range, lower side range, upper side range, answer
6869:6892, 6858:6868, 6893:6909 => -0.4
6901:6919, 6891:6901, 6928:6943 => 0.4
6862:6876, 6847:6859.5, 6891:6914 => 0.6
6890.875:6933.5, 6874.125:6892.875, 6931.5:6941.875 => 2.9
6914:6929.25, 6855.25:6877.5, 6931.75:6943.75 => 1.5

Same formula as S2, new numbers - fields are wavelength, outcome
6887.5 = 13.56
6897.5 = 13.56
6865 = 12.41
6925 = 16.29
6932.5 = 18.12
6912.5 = 15.36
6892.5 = 13.87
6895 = 13.72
